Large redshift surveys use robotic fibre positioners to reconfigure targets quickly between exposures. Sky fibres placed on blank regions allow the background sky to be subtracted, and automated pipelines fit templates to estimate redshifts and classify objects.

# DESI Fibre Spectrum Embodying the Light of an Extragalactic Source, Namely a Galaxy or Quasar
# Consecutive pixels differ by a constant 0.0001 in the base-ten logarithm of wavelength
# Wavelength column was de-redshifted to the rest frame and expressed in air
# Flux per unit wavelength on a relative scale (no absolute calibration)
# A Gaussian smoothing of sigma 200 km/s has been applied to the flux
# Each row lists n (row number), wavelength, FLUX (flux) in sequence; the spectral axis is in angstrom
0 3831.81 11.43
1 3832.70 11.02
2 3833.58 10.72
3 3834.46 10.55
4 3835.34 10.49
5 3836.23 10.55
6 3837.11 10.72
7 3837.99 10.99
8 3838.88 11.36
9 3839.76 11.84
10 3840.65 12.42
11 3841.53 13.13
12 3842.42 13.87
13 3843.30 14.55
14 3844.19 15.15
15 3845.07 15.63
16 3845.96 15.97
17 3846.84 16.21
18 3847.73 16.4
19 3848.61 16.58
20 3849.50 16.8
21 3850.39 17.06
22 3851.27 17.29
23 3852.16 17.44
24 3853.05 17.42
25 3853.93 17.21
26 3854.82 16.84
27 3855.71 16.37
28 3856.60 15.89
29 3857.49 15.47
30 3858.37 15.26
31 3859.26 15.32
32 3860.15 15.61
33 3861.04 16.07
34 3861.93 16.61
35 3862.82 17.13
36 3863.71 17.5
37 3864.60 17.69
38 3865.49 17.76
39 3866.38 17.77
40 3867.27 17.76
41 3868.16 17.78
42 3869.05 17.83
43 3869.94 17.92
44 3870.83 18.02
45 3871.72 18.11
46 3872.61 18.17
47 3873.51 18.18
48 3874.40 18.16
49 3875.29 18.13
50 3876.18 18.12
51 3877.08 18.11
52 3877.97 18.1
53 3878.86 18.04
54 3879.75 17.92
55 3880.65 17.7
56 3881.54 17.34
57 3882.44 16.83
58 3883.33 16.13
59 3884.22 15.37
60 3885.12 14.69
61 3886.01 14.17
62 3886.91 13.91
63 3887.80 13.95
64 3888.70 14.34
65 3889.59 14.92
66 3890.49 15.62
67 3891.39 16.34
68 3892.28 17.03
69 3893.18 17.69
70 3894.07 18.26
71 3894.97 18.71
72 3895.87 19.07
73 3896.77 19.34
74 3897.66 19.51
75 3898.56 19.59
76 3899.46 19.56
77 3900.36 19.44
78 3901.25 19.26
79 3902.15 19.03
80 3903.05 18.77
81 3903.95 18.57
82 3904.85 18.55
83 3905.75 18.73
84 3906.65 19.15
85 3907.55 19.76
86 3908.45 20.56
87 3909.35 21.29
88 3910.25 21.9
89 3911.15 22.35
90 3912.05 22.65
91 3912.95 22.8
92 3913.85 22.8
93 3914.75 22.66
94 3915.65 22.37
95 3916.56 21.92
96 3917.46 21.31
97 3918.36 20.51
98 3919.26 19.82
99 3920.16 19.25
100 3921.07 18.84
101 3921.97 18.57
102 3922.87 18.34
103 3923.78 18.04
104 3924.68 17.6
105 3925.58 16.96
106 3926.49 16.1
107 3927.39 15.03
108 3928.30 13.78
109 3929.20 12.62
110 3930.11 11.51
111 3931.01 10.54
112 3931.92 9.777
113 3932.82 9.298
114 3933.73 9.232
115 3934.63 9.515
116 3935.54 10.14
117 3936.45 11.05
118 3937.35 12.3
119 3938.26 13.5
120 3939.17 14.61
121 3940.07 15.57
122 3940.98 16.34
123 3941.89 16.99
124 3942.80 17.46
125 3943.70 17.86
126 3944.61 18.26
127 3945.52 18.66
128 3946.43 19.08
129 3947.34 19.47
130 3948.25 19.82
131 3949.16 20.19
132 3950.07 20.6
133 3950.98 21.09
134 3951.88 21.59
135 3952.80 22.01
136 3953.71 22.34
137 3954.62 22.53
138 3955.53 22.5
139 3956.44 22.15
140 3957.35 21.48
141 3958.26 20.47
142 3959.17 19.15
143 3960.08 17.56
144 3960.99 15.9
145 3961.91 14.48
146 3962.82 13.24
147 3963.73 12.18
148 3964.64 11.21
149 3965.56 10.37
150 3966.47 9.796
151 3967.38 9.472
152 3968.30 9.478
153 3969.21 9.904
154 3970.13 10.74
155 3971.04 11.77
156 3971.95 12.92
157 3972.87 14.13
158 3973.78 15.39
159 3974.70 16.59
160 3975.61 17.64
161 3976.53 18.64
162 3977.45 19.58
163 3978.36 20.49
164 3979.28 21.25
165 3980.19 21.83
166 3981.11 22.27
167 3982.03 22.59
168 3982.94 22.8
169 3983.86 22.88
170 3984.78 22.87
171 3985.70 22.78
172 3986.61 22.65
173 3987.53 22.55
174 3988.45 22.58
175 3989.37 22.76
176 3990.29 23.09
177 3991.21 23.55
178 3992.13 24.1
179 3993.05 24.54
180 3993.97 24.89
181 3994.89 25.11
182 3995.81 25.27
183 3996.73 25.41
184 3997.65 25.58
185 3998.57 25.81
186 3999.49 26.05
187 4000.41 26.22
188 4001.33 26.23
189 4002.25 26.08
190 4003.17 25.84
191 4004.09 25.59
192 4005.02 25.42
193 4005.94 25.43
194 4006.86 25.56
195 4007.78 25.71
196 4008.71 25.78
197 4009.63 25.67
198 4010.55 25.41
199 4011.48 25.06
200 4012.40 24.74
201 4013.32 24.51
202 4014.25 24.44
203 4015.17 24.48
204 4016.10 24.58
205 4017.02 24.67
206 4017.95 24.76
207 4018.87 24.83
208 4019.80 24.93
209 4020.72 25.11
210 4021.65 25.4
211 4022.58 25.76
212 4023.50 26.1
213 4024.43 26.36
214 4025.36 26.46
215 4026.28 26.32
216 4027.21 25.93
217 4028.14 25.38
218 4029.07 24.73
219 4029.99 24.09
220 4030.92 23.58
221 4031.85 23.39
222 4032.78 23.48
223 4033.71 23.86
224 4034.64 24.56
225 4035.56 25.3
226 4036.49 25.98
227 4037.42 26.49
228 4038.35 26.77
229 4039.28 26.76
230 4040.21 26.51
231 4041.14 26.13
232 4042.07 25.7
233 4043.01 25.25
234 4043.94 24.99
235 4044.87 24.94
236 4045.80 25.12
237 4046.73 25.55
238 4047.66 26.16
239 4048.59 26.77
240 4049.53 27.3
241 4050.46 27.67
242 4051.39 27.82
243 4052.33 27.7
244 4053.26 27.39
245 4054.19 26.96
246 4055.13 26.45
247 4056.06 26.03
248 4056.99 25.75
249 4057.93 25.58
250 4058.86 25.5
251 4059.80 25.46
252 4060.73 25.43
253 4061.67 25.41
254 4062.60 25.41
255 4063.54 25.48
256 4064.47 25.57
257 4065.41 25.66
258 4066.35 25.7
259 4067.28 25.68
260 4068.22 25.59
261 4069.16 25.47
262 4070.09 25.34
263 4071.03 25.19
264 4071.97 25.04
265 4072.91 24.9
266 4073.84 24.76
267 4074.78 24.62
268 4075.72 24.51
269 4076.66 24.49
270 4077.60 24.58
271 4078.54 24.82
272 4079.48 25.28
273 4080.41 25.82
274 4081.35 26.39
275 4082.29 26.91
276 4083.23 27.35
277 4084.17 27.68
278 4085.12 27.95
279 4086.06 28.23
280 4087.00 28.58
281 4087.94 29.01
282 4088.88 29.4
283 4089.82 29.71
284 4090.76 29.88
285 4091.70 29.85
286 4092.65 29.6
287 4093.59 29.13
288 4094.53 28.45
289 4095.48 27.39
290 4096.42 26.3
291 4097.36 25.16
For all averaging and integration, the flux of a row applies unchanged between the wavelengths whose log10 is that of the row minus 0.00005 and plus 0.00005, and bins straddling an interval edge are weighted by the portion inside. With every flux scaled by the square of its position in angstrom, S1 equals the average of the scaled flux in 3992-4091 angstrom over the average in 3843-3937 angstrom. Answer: 1.6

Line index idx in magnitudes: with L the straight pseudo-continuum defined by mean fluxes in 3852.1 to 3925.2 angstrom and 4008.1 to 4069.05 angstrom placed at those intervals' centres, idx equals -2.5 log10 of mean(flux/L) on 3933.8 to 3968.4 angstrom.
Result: 0.27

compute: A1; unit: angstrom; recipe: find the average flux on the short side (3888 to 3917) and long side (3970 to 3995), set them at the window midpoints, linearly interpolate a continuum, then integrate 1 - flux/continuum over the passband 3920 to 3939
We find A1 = 5.7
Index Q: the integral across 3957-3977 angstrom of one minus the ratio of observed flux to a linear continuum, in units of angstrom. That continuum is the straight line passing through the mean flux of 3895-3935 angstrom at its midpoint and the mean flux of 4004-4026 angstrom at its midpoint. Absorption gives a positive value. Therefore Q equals 7.0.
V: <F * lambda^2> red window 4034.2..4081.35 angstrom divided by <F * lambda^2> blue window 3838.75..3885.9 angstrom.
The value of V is 1.72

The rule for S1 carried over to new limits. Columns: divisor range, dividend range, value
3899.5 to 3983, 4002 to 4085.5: 1.55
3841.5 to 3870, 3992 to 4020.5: 1.65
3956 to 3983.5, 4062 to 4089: 1.69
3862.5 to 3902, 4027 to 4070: 1.60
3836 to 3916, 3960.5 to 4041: 1.37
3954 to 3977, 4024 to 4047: 1.72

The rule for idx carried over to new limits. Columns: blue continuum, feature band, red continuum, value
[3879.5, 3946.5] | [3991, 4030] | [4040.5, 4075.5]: -0.106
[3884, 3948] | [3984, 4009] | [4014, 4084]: -0.111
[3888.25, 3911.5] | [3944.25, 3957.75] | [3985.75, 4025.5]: 0.049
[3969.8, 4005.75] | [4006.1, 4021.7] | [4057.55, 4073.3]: -0.084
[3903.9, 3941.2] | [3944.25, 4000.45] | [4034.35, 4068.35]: 0.057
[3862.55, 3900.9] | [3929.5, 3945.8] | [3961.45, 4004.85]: 0.365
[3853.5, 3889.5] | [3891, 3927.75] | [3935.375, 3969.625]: -0.165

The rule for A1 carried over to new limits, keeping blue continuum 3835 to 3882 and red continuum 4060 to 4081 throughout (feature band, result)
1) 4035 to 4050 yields -1.2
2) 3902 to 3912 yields -1.0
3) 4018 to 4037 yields -1.4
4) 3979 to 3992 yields -0.6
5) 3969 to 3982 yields 2.6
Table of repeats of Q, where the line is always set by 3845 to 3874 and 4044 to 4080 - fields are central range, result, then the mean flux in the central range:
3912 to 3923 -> -0.8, 20.9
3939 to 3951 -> 1.4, 18.3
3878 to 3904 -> 1.5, 17.3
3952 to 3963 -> 0.8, 19.7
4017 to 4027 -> -0.7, 25.6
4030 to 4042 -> -0.3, 25.2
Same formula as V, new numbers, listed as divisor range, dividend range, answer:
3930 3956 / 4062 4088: 1.68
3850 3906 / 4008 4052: 1.59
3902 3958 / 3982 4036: 1.43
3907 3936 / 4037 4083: 1.59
